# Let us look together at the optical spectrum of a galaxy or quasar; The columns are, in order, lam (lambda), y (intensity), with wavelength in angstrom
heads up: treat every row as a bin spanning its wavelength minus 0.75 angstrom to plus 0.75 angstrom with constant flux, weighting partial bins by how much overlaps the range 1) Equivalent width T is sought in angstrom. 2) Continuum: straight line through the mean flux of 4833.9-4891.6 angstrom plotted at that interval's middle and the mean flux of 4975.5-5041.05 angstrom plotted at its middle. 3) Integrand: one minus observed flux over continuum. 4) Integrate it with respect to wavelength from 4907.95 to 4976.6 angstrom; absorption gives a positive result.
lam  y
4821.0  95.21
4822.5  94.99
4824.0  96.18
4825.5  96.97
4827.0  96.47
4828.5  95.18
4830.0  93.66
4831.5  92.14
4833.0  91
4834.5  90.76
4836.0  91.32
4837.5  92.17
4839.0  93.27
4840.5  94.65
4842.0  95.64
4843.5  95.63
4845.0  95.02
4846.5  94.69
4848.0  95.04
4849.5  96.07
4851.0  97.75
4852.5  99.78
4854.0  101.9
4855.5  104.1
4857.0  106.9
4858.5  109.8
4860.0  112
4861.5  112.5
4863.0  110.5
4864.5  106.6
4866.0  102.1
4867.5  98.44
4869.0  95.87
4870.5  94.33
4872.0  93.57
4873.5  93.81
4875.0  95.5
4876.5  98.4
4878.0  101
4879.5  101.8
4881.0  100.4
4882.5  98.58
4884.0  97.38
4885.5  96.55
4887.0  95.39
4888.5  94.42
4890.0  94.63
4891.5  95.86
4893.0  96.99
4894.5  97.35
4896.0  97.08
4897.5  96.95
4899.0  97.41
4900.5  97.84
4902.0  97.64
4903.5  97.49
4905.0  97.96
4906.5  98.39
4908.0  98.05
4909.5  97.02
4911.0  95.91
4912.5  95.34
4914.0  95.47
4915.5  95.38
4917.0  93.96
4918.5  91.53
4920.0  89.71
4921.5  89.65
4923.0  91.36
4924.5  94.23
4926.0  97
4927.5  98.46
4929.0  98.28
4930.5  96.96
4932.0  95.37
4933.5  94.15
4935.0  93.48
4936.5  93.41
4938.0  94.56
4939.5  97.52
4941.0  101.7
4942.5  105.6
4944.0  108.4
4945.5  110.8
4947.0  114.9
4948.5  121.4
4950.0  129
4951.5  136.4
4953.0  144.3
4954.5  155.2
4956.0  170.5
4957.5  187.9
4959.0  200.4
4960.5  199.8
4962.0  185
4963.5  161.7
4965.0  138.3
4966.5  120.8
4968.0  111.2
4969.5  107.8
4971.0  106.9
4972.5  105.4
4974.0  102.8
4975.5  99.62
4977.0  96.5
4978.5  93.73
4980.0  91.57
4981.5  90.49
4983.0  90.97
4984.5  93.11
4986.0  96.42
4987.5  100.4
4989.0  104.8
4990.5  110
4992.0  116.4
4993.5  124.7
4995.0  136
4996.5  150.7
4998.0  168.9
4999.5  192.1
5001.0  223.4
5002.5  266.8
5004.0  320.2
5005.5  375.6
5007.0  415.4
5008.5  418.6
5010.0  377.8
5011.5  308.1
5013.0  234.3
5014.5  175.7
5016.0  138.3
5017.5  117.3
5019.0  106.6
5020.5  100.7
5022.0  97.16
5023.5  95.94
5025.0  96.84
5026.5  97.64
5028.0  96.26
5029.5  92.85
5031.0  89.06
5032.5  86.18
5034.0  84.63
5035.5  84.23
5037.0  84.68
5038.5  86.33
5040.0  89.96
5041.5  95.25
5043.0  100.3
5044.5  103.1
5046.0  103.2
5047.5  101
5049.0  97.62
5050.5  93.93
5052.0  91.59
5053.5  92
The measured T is 7.1 angstrom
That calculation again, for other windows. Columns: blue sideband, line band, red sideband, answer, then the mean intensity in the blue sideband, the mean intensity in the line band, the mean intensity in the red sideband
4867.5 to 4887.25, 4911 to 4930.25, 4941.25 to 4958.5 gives 4.07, 97.2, 94.3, 135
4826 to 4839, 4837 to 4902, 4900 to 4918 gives -2.77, 92.9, 98.7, 96.6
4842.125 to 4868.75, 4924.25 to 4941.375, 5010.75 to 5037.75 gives 2.27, 102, 96.2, 121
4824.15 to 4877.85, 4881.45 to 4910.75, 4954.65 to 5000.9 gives 3.34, 98.1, 97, 130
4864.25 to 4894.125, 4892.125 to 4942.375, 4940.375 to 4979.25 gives 7.62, 97.4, 96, 131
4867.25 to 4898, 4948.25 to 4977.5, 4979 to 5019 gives 3.86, 96.8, 140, 192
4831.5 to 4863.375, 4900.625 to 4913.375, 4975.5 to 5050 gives 2.06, 98.8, 97.2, 147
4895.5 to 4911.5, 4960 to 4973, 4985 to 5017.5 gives 2.61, 97.5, 137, 214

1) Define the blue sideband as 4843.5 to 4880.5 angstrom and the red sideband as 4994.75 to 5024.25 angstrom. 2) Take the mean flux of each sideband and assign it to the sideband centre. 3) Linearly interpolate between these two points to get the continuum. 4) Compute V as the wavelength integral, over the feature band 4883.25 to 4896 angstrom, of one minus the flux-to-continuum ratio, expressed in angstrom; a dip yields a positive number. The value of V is 2.8 angstrom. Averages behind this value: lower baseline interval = 101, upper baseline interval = 222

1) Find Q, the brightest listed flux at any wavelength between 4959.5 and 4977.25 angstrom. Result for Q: 199.8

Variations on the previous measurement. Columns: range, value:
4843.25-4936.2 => 112.5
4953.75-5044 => 418.6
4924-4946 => 110.8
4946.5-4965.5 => 200.4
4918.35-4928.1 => 98.46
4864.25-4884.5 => 106.6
